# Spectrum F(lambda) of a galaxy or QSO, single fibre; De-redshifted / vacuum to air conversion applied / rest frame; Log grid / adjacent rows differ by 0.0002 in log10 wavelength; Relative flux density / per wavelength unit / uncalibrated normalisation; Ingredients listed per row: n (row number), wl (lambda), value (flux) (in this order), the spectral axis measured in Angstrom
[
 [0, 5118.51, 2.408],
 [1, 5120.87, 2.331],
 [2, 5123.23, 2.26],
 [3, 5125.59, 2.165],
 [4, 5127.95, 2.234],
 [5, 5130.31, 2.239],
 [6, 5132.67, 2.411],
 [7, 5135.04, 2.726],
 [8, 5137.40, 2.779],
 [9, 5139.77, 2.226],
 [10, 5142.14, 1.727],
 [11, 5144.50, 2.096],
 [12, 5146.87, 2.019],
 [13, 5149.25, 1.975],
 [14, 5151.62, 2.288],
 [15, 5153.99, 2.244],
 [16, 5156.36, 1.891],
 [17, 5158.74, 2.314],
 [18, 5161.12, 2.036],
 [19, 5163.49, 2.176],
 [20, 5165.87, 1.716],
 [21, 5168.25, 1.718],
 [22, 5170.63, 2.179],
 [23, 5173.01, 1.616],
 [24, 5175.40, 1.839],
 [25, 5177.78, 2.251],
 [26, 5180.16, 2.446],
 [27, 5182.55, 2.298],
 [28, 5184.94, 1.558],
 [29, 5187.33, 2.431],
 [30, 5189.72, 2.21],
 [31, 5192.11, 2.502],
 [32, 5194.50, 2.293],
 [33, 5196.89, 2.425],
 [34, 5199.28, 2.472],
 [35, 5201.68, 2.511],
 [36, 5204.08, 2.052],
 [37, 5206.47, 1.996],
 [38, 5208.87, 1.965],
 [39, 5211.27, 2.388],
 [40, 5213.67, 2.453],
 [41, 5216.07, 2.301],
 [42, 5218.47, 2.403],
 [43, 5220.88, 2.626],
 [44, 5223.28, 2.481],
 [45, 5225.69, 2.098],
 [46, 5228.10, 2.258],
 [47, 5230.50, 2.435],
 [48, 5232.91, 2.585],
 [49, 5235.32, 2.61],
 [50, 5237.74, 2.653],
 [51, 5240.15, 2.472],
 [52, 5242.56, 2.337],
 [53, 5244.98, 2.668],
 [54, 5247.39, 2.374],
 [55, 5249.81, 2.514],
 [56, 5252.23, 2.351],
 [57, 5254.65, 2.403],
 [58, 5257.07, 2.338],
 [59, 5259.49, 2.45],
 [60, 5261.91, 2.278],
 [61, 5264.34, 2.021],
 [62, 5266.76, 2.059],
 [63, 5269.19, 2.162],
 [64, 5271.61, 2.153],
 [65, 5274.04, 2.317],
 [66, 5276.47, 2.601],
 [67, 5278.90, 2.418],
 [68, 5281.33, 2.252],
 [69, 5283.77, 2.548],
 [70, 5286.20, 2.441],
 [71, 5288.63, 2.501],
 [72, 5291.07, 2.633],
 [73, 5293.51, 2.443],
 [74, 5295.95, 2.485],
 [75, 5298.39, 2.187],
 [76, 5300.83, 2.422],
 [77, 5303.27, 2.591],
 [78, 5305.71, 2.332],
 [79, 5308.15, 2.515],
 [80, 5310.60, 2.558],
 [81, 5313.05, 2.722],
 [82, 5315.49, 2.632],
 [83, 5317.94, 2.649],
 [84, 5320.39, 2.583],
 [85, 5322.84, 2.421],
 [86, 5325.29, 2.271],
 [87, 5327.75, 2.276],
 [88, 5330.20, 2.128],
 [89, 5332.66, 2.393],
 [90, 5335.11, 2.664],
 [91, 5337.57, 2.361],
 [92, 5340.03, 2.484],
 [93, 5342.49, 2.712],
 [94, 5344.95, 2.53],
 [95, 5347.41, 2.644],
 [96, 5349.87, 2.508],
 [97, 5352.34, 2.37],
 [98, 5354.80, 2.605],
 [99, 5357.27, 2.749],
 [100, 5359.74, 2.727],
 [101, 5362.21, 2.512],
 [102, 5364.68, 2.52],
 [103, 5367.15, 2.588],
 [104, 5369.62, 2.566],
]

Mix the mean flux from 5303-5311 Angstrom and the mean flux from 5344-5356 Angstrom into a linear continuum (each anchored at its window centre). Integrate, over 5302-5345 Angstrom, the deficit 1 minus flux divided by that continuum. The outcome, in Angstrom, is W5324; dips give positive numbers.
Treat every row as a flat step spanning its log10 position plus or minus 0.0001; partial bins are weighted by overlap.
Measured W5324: 0.2 Angstrom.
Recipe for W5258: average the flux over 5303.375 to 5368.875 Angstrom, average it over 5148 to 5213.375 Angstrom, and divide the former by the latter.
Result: 1.17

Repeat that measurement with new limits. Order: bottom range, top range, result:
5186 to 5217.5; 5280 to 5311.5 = 1.06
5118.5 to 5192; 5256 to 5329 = 1.12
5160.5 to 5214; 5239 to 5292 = 1.10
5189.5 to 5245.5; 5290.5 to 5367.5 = 1.05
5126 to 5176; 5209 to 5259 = 1.14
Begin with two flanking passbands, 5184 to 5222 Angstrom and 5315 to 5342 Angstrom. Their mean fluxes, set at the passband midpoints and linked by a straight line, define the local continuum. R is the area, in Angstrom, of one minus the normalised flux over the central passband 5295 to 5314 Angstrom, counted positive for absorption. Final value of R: -0.5 Angstrom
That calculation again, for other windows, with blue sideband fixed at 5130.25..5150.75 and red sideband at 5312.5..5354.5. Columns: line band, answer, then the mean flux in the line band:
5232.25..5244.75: -0.9 Angstrom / 2.54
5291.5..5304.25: 0.1 Angstrom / 2.43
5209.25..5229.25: -0.1 Angstrom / 2.36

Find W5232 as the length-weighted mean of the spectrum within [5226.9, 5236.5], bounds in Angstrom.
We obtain 2.47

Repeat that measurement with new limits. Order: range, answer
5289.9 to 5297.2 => 2.52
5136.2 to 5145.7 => 2.21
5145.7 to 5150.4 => 1.99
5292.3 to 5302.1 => 2.39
